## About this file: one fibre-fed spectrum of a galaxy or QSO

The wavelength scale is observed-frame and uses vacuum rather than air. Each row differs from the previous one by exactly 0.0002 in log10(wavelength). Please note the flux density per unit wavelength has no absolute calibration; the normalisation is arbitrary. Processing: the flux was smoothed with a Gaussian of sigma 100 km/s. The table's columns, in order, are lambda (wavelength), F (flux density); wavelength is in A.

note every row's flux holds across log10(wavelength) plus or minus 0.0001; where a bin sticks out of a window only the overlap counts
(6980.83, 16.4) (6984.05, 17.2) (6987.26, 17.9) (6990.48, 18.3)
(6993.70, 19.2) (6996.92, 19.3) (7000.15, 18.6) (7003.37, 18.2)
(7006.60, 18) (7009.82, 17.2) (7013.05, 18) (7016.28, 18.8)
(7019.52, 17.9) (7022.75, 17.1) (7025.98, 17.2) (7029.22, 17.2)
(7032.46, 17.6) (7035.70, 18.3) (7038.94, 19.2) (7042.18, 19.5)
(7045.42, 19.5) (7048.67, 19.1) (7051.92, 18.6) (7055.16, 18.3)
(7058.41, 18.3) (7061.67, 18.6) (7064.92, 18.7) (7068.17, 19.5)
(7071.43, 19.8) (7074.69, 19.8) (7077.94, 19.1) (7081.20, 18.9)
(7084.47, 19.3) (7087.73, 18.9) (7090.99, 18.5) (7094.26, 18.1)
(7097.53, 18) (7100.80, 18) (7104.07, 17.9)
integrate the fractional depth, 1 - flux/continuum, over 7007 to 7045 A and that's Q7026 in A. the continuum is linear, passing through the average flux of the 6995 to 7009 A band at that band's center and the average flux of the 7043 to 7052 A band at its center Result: 1.6 A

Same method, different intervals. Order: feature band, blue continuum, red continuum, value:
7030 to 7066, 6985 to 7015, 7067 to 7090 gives 0.5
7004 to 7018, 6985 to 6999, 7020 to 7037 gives 0.0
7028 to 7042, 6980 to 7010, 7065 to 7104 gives 0.2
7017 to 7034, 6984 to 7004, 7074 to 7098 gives 1.0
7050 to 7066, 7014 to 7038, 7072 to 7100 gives -0.1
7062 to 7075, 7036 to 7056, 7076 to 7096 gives -0.3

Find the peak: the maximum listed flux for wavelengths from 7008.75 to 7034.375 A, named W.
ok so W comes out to 18.8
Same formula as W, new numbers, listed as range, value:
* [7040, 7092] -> 19.8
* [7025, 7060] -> 19.5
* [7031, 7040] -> 19.2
